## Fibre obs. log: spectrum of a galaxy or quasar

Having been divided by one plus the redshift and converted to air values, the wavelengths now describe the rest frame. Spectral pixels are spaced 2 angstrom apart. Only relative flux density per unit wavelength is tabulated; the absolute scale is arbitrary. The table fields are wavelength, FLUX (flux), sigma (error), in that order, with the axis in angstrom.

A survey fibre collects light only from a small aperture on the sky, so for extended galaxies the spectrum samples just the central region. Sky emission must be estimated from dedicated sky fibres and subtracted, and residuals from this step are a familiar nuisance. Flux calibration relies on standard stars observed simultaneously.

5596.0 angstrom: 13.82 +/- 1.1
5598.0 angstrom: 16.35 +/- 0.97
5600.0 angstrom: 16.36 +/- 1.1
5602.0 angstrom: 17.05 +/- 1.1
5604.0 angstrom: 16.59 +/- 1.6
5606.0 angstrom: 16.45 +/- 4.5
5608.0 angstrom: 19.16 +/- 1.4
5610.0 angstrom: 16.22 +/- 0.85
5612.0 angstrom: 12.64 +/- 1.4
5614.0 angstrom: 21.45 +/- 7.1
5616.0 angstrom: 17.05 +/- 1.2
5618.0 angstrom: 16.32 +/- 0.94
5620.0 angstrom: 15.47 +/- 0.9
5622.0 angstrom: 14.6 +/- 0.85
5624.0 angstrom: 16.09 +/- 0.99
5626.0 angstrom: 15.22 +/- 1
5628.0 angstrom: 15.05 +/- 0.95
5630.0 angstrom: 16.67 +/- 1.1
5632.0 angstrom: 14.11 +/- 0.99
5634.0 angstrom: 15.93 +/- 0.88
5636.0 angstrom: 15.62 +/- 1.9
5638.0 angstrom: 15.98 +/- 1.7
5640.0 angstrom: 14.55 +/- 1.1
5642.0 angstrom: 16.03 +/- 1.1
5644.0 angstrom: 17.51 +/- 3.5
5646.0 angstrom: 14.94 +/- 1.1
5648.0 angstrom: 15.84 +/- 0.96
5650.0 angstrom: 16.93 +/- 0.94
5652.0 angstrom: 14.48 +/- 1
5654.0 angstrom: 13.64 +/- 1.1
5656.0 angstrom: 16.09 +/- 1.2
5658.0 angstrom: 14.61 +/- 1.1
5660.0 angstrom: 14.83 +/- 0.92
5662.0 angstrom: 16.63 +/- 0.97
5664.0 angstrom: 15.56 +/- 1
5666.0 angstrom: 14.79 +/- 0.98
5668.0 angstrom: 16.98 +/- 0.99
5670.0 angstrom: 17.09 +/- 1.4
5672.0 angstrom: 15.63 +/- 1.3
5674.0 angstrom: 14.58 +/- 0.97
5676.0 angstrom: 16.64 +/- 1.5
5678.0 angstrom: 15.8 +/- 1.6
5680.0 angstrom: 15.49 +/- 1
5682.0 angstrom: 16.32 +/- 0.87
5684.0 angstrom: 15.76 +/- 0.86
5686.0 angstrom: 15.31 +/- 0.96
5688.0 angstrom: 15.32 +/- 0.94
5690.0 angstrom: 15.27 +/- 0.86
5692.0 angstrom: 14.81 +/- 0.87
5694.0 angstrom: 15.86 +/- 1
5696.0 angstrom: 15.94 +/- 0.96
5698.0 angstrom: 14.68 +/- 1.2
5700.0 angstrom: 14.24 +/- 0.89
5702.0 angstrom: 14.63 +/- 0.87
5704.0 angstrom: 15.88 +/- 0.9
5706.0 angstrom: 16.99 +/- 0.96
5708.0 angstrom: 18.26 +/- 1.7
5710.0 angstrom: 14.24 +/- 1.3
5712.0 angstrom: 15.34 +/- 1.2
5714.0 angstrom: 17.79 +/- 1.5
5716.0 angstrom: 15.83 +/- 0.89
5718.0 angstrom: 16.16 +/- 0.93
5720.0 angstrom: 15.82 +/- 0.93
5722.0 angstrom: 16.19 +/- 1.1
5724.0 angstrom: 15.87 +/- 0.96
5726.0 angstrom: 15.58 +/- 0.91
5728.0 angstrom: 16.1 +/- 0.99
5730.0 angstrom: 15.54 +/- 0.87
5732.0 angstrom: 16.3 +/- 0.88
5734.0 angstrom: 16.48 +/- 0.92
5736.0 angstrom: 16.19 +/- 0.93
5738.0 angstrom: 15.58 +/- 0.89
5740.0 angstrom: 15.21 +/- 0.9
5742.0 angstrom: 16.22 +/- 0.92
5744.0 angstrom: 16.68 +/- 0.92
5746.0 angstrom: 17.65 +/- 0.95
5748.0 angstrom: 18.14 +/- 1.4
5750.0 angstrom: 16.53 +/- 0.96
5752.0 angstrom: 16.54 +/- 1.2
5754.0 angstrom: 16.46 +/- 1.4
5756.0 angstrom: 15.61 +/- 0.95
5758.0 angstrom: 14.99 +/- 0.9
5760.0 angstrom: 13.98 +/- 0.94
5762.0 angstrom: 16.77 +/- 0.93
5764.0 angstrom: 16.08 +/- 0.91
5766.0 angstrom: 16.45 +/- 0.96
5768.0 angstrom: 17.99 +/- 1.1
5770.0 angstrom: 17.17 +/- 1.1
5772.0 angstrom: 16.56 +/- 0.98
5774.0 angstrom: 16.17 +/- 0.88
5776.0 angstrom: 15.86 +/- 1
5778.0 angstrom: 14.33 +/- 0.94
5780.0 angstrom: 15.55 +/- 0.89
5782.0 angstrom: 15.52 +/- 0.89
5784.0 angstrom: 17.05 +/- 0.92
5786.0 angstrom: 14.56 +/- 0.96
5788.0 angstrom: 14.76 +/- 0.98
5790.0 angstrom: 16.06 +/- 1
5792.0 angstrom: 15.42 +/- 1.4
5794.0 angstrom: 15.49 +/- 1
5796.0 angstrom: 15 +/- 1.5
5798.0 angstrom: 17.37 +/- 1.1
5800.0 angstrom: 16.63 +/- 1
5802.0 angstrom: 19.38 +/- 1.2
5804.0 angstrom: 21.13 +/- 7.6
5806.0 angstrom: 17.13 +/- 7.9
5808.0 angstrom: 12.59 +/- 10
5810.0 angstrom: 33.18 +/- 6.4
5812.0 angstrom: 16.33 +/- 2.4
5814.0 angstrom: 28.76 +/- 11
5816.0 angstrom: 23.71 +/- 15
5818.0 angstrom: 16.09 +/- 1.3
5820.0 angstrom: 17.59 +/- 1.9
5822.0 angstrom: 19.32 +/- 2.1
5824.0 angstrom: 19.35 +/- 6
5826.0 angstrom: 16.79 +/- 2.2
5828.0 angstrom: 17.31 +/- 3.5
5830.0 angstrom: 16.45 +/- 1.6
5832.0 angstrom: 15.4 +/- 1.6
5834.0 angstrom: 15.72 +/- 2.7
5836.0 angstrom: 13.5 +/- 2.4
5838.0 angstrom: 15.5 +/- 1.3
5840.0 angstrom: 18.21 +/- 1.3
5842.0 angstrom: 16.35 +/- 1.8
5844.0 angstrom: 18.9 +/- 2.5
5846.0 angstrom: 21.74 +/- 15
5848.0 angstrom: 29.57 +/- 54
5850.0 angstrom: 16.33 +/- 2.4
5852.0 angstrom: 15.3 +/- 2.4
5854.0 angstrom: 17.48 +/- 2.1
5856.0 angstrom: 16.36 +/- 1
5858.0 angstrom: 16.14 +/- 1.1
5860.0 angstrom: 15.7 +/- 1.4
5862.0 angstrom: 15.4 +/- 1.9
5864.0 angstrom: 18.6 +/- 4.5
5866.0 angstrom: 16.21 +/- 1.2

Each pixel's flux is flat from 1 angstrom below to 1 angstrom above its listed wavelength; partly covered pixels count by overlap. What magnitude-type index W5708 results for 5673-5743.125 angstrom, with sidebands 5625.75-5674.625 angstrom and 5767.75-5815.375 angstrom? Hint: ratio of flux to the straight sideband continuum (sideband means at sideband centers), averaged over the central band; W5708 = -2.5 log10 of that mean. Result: 0.041 mag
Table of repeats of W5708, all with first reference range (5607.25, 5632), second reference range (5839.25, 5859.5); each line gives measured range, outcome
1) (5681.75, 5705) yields 0.11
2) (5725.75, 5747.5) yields 0.08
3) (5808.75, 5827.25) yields -0.16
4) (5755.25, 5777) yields 0.10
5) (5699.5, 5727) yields 0.08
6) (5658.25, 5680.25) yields 0.06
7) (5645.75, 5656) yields 0.09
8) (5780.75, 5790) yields 0.15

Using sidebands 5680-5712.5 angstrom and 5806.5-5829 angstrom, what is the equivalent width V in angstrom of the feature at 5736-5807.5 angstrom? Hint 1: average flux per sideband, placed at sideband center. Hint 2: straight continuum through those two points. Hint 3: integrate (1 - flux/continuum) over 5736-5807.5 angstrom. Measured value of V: 7.8 angstrom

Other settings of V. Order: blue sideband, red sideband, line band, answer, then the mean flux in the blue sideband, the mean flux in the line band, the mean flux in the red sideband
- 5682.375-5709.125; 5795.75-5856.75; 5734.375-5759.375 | 0.7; 15.6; 16.3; 18.6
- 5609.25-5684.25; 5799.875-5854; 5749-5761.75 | 1.3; 15.8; 15.7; 18.8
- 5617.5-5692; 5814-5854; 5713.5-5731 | 0.6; 15.6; 16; 18.3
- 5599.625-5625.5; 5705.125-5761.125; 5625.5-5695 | 3.4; 16.6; 15.6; 16.2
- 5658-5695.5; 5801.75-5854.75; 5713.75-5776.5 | 3.1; 15.7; 16.3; 18.9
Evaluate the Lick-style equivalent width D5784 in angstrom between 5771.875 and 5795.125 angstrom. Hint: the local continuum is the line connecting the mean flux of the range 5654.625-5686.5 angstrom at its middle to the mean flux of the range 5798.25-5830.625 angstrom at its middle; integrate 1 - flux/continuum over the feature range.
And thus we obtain 3.85 angstrom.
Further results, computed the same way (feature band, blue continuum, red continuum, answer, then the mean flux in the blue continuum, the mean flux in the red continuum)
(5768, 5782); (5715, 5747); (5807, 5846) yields 0.9 angstrom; 16.1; 18.6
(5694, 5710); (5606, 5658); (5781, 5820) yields 1.1 angstrom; 15.9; 18.2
